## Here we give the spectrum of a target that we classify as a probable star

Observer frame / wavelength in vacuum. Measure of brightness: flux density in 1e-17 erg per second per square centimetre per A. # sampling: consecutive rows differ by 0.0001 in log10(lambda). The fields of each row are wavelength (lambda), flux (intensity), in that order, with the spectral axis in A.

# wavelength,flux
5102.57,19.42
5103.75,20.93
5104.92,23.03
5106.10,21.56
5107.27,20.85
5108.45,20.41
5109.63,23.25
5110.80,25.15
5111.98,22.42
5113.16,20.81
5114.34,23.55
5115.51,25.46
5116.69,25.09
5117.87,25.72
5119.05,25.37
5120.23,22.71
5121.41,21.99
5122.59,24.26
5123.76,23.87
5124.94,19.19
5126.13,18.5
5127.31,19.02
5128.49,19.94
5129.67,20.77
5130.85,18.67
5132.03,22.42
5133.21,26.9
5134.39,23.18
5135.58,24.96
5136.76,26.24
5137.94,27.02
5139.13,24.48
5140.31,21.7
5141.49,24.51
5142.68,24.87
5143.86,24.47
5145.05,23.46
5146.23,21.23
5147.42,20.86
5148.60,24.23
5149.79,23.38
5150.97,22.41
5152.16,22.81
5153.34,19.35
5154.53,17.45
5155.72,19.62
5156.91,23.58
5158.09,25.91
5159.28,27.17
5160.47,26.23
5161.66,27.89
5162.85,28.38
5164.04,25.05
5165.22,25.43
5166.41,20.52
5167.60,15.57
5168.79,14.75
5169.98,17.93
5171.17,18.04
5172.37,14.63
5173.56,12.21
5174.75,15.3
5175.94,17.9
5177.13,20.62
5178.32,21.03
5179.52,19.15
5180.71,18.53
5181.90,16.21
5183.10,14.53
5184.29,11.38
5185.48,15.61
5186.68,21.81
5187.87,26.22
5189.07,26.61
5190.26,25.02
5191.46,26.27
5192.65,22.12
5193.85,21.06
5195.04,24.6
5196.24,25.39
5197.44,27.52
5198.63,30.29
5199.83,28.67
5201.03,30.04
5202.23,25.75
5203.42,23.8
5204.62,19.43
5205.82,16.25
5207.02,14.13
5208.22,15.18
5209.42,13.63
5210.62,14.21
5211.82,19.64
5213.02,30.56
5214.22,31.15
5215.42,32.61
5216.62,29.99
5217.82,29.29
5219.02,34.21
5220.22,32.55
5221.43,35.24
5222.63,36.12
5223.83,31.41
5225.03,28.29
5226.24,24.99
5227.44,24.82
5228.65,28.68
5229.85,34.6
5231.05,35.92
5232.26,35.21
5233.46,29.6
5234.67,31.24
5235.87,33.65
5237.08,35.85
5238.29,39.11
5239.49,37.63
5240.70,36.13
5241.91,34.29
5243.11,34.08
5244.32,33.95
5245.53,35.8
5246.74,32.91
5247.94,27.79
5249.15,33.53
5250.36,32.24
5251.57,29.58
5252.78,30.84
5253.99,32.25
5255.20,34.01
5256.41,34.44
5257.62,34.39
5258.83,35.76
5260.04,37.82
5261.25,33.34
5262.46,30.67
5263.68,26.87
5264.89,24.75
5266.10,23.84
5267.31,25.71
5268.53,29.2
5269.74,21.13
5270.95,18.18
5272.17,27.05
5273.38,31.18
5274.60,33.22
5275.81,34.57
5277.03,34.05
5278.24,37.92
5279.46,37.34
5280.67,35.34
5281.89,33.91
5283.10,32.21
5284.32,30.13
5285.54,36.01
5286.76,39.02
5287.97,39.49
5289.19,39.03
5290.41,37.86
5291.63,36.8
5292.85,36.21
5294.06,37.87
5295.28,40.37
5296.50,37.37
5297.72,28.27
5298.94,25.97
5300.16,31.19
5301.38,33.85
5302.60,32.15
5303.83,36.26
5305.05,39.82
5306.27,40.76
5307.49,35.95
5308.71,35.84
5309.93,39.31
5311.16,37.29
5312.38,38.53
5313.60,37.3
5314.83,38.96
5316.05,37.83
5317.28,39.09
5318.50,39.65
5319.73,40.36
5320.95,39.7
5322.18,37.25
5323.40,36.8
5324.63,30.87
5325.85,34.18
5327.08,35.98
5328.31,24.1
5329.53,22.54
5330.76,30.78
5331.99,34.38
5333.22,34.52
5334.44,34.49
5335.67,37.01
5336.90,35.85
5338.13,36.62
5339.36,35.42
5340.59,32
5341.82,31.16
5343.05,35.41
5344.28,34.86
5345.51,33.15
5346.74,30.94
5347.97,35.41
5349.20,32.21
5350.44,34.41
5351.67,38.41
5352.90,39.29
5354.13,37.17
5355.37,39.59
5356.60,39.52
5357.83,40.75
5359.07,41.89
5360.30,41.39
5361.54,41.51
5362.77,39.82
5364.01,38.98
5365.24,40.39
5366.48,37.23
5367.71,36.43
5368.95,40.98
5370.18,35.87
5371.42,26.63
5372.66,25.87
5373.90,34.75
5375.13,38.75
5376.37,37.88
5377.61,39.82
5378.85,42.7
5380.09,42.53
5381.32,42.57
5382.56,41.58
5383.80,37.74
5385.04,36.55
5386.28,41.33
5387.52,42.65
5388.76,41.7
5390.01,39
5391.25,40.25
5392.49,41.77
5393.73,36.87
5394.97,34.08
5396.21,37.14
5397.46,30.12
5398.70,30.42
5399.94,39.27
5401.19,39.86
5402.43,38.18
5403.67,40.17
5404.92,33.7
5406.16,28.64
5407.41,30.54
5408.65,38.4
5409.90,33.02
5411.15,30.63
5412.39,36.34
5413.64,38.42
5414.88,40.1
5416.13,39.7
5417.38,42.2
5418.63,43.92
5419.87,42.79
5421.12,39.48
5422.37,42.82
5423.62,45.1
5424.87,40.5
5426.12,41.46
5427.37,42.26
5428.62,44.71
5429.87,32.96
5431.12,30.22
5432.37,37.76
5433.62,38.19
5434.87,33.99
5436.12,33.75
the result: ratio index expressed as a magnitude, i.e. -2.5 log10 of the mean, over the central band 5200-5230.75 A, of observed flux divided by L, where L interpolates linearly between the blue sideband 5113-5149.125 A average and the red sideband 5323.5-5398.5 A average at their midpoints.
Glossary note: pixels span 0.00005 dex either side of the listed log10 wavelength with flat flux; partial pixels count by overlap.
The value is 0.07 mag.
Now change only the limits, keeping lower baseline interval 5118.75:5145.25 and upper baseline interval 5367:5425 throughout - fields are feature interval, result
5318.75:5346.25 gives 0.007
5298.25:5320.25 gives -0.114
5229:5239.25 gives -0.196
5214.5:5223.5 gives -0.176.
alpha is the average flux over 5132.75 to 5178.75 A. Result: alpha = 22.1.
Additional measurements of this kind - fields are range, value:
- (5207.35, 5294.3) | 31.6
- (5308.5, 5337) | 35.5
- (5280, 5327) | 36.3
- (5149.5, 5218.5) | 21.9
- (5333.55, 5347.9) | 34.3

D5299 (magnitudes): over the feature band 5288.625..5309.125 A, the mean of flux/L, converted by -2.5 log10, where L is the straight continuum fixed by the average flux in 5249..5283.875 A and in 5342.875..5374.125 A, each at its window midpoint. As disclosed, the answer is -0.079 mag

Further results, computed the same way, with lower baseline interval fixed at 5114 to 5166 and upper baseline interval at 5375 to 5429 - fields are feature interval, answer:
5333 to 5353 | 0.02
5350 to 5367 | -0.09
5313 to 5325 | -0.12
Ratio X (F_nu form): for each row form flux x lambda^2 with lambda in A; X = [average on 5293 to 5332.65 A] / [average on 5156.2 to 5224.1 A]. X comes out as 1.61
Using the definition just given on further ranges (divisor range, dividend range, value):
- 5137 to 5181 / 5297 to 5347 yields 1.72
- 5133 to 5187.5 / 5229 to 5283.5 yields 1.58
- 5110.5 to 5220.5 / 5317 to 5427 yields 1.78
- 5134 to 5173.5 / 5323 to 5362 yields 1.68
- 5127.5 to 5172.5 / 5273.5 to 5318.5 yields 1.69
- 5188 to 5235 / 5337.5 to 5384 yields 1.47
